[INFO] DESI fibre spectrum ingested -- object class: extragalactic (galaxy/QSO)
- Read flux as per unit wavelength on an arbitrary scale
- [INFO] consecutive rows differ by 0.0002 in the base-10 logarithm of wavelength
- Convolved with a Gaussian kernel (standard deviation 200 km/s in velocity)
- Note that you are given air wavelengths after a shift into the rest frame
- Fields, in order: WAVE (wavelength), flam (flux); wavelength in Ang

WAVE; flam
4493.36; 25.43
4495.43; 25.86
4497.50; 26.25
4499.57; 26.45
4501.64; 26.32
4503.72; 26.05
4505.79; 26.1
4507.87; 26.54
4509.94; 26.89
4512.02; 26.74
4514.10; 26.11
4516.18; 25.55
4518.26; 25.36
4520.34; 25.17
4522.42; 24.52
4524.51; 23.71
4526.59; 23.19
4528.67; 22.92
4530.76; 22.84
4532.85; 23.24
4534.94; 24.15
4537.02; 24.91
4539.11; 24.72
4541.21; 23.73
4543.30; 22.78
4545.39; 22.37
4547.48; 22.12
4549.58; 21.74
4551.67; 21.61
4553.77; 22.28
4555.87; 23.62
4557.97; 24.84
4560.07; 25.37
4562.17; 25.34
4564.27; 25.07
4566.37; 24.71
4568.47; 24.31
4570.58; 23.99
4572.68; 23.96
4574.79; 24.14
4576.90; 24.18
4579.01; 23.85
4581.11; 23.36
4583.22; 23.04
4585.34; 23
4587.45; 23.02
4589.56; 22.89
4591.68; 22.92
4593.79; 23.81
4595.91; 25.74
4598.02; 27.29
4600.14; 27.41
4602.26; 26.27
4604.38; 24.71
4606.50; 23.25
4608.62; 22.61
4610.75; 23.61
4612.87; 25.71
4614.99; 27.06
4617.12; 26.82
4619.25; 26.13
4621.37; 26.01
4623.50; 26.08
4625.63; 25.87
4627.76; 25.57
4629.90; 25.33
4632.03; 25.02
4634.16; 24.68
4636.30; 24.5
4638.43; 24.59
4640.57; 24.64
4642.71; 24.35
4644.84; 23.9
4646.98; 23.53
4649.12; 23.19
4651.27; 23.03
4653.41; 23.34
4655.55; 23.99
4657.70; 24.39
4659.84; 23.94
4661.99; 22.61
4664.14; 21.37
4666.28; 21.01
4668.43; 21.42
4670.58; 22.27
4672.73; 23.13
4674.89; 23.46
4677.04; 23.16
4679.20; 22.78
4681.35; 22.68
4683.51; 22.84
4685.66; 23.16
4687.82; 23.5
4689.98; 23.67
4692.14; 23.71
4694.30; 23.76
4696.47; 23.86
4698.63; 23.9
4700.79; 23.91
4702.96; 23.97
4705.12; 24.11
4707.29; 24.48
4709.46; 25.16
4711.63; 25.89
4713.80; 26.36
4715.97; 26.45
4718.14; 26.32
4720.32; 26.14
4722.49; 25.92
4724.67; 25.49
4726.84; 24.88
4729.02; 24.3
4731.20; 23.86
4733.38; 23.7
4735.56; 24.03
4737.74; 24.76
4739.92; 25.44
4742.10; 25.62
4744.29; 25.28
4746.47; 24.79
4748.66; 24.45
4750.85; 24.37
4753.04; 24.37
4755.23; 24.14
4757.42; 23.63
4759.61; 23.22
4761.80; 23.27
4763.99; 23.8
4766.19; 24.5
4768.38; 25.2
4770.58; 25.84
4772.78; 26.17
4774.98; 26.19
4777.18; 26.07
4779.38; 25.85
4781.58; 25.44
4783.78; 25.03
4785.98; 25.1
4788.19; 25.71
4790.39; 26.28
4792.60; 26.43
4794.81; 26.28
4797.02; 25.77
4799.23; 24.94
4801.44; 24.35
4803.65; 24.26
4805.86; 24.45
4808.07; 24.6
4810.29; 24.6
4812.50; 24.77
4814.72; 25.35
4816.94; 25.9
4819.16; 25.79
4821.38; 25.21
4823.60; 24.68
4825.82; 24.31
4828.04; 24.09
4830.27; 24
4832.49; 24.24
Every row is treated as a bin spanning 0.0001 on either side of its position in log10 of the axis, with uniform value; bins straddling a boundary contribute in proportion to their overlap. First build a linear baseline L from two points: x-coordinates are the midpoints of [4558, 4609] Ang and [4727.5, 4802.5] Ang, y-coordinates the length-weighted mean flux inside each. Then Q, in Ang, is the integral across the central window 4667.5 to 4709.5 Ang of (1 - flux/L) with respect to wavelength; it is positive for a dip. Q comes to 2.2 Ang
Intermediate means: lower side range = 24.4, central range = 23.4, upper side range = 24.9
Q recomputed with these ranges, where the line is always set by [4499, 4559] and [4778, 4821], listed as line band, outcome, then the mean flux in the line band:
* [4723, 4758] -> 0.69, 24.6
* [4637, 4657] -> 0.73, 23.9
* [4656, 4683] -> 2.31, 22.7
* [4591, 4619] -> -0.70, 25.2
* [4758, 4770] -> 0.54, 24.1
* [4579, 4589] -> 0.56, 23.2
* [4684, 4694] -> 0.57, 23.5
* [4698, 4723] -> -0.23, 25.2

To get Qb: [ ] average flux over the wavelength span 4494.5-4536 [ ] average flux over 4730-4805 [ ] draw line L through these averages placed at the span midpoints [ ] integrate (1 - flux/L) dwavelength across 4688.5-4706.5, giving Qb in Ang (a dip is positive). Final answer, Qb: 0.8 Ang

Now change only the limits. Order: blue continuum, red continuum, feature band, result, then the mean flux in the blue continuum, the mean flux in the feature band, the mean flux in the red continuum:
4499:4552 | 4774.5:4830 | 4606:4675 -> 1.8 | 24.5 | 24.1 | 25.2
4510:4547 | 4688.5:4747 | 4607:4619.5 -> -0.3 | 24.3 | 25.2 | 24.8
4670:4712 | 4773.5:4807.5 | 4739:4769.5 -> 0.5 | 23.6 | 24.4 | 25.5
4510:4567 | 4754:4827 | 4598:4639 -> -1.7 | 24.1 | 25.4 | 25.1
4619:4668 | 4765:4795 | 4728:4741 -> 0.4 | 24.2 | 24.4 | 25.7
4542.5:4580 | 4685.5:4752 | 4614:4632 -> -1.5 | 23.7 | 26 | 24.7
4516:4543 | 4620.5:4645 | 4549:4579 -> 0.5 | 24.1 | 24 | 25.1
